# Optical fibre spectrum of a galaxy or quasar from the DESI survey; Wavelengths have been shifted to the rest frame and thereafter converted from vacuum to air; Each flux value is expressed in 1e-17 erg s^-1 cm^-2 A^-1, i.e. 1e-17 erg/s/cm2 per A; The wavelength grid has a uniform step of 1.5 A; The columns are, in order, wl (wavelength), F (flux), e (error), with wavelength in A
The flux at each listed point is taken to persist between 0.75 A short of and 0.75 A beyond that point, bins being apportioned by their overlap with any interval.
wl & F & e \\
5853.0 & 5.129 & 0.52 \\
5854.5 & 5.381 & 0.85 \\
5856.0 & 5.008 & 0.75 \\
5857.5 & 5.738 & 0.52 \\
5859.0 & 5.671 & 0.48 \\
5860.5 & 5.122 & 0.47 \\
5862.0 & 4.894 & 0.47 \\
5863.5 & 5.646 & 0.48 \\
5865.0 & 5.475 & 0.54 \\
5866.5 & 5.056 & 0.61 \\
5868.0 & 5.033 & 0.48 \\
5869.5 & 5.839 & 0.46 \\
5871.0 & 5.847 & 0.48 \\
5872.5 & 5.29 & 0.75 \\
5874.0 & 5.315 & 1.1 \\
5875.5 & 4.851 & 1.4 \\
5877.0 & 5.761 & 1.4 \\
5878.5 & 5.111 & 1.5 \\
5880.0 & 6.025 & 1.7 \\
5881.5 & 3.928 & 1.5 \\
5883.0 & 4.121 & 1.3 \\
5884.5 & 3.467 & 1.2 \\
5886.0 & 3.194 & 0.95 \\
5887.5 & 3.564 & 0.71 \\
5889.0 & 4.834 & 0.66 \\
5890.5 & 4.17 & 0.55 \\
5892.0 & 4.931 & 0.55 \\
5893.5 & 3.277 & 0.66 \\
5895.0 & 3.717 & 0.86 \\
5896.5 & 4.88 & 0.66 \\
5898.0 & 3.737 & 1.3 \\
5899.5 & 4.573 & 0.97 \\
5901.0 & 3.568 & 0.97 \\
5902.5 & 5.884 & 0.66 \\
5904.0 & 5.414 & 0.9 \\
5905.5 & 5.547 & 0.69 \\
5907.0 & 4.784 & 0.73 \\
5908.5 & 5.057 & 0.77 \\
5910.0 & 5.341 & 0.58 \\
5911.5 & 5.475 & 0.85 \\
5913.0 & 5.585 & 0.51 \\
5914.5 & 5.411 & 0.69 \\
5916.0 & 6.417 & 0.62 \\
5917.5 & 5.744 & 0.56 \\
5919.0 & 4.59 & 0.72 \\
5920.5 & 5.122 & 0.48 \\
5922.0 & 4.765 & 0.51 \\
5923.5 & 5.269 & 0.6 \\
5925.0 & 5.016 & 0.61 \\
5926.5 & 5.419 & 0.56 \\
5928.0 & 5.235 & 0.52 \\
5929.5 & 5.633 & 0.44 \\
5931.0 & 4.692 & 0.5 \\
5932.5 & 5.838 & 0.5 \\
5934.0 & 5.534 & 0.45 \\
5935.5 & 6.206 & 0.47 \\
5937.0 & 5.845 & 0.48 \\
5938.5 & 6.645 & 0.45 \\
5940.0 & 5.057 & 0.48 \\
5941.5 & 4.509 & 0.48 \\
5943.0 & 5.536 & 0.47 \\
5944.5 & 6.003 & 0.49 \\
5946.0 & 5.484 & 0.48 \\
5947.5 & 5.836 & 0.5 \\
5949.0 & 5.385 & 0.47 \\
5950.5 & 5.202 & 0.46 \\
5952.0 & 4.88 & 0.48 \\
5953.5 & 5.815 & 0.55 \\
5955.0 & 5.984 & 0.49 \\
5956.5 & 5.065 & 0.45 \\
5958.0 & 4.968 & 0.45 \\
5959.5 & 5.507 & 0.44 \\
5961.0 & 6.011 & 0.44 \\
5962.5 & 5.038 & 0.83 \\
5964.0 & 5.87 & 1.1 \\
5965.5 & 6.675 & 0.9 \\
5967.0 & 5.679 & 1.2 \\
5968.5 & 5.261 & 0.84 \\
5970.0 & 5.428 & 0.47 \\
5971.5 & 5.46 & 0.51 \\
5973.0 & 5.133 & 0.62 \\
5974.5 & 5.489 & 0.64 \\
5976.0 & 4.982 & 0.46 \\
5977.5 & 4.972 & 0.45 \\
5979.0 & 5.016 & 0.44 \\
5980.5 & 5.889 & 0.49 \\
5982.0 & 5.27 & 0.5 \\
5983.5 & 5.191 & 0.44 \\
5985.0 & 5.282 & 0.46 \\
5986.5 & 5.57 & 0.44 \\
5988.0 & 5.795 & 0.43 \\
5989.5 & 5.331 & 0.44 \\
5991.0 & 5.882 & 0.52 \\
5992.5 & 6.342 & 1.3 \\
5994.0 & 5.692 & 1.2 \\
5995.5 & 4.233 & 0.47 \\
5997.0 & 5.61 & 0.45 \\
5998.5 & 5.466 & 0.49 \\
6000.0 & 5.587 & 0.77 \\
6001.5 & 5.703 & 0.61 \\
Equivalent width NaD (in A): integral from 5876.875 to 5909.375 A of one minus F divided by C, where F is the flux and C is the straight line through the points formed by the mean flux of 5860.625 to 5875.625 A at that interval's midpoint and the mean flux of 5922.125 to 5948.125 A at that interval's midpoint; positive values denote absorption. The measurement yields 5.37 A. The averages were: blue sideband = 5.34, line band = 4.5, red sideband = 5.5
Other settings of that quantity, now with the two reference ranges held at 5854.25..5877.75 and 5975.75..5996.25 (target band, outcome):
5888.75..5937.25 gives 2.8 A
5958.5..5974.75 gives -0.6 A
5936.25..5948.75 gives -0.5 A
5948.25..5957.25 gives 0.0 A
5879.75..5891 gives 2.7 A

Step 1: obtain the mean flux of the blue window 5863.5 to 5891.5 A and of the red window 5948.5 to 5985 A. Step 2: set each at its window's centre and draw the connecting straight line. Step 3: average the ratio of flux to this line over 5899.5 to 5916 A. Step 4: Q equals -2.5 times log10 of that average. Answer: -0.04 mag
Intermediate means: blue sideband 4.85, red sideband 5.42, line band 5.23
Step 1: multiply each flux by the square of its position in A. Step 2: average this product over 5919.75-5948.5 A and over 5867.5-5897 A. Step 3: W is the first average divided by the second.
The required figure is 1.19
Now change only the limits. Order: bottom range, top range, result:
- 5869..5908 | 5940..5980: 1.19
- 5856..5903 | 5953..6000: 1.18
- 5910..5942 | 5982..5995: 1.05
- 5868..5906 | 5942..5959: 1.19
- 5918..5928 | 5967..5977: 1.07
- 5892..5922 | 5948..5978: 1.12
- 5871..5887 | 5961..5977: 1.20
